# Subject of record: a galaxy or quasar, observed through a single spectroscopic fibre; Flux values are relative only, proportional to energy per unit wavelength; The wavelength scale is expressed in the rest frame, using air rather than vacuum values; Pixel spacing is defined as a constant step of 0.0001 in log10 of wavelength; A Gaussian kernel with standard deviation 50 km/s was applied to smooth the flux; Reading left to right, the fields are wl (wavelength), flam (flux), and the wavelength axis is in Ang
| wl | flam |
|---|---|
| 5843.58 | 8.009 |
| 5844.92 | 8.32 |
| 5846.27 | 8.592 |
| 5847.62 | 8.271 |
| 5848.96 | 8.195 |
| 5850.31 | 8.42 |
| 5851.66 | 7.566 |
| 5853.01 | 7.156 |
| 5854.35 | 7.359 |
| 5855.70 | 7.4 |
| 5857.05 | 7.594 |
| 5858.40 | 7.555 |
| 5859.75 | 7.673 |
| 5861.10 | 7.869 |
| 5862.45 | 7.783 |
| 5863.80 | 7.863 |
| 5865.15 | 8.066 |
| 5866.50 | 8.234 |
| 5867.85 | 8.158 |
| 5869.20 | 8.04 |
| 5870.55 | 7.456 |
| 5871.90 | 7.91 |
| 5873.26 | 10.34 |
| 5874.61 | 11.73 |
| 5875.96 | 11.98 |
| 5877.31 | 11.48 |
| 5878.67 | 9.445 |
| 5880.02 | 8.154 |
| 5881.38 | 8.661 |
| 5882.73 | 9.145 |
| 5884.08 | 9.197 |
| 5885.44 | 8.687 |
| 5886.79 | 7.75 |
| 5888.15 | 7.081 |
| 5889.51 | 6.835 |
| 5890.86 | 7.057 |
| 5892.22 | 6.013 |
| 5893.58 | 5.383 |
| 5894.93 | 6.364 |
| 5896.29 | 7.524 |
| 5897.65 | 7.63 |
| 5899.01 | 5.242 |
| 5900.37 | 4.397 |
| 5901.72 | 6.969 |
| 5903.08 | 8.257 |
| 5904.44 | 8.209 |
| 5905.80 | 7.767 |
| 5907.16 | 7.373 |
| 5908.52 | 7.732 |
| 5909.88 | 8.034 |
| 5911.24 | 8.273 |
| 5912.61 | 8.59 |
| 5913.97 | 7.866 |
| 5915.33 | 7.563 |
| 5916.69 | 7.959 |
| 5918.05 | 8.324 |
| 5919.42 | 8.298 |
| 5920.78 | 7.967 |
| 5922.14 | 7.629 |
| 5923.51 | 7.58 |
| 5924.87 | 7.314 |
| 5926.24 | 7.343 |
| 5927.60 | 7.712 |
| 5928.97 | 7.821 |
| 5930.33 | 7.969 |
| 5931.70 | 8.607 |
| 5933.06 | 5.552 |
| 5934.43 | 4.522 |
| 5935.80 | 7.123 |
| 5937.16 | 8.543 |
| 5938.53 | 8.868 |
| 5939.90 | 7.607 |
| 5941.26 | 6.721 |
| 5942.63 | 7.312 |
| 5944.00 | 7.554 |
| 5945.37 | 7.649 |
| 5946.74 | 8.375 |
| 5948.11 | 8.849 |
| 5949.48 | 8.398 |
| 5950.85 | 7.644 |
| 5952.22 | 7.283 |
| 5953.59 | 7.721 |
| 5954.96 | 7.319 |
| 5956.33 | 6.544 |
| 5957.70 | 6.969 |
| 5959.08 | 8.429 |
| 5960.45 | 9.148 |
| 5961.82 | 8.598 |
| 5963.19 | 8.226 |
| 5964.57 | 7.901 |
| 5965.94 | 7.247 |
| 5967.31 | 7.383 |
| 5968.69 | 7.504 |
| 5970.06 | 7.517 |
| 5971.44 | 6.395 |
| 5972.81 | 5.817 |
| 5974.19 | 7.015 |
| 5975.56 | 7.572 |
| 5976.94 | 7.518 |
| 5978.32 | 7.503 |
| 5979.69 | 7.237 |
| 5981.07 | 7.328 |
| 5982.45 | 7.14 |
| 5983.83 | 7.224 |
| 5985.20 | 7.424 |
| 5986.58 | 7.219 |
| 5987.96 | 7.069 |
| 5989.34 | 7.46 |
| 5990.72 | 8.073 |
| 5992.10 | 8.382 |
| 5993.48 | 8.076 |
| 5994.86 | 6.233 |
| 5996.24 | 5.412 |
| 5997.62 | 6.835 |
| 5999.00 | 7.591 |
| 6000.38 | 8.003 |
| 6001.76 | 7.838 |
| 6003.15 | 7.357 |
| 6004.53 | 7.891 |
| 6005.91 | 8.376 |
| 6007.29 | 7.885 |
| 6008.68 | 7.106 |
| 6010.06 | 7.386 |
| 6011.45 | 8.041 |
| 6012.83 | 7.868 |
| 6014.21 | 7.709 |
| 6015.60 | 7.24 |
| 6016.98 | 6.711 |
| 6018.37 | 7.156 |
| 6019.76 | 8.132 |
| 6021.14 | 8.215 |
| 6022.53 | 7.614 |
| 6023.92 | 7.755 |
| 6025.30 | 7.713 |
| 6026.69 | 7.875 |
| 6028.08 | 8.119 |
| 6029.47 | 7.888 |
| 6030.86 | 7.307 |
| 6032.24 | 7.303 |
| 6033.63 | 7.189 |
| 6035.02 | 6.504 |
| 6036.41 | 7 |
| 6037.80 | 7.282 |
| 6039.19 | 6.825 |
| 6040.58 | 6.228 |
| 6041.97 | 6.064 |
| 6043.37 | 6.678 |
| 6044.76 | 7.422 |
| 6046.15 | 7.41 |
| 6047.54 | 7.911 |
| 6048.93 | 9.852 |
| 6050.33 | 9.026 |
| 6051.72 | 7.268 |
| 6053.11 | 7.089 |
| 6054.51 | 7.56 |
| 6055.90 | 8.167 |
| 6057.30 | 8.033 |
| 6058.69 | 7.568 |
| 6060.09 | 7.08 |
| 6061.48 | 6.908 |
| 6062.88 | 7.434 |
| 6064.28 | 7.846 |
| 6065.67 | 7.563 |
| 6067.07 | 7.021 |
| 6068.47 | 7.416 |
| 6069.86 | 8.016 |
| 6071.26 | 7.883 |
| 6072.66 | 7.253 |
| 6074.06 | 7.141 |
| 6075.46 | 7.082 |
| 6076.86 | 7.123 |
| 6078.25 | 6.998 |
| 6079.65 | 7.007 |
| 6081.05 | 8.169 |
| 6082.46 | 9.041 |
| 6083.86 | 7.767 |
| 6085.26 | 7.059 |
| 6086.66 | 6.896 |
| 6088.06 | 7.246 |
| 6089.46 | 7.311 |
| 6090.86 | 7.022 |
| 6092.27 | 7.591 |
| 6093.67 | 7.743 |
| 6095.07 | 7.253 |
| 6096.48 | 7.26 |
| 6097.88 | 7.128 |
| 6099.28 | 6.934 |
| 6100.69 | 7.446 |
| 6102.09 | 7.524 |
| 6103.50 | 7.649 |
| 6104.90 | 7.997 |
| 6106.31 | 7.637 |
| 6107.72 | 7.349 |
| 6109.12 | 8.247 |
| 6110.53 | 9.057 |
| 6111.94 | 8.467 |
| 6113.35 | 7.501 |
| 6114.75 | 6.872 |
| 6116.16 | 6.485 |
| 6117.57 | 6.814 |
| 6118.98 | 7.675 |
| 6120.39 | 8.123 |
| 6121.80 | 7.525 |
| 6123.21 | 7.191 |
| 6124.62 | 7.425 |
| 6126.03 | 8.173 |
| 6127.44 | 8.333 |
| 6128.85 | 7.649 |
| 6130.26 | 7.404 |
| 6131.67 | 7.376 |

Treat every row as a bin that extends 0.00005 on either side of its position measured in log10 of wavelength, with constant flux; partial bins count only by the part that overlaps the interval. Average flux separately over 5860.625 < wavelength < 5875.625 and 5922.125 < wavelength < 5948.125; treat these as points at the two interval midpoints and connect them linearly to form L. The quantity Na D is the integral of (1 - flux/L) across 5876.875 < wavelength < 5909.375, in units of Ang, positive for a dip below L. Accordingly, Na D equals 2.5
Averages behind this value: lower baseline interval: 8.59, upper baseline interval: 7.5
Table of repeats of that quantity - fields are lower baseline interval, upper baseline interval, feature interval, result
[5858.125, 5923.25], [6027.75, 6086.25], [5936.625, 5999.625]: 1.9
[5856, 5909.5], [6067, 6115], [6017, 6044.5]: 1.3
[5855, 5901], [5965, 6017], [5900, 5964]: 0.0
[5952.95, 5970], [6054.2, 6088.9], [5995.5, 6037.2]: 0.6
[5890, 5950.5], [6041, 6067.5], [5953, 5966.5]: -0.6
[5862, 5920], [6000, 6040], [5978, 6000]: 1.1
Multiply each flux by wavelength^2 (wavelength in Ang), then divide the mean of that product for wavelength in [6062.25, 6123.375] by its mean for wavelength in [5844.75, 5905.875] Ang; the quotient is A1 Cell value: 1.0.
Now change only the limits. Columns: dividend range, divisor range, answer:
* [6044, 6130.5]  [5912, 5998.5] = 1.05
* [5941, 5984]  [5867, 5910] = 0.97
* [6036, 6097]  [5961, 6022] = 1.02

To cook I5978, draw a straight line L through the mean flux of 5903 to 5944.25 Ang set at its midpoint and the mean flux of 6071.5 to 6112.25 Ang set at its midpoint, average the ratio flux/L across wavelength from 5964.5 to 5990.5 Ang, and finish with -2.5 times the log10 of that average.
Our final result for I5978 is 0.06 mag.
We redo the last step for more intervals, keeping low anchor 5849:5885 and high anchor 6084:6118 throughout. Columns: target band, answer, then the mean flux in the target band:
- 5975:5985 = 0.09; 7.36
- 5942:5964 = 0.04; 7.88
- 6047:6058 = -0.06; 8.12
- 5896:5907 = 0.20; 7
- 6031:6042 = 0.13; 6.88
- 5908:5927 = 0.06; 7.89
